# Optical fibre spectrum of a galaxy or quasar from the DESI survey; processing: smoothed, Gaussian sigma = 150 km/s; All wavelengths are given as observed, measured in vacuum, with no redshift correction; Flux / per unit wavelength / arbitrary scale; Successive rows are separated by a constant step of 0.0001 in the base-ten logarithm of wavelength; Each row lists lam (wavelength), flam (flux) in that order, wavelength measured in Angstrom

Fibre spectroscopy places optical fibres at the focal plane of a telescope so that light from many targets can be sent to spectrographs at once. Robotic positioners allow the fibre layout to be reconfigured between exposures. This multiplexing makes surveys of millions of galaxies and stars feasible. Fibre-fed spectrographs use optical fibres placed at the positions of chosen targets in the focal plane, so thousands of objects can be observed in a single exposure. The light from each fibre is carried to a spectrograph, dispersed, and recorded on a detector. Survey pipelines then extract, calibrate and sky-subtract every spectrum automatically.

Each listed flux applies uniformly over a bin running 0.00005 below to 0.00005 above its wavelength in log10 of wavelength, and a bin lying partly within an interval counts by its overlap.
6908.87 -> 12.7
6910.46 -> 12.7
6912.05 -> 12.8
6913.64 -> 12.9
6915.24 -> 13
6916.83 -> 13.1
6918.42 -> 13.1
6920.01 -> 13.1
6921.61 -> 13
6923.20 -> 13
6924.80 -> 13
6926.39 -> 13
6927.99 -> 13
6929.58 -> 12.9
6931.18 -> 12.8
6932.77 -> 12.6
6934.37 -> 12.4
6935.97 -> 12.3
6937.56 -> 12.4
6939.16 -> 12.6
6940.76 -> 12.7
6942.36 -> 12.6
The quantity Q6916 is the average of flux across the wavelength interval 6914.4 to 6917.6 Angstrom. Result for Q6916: 13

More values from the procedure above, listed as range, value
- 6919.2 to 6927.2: 13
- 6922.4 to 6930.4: 13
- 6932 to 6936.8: 12.4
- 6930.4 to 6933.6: 12.7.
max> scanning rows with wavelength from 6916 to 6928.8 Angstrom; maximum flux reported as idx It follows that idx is 13.1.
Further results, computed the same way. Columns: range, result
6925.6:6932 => 13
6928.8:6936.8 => 12.9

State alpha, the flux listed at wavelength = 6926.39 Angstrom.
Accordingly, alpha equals 13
